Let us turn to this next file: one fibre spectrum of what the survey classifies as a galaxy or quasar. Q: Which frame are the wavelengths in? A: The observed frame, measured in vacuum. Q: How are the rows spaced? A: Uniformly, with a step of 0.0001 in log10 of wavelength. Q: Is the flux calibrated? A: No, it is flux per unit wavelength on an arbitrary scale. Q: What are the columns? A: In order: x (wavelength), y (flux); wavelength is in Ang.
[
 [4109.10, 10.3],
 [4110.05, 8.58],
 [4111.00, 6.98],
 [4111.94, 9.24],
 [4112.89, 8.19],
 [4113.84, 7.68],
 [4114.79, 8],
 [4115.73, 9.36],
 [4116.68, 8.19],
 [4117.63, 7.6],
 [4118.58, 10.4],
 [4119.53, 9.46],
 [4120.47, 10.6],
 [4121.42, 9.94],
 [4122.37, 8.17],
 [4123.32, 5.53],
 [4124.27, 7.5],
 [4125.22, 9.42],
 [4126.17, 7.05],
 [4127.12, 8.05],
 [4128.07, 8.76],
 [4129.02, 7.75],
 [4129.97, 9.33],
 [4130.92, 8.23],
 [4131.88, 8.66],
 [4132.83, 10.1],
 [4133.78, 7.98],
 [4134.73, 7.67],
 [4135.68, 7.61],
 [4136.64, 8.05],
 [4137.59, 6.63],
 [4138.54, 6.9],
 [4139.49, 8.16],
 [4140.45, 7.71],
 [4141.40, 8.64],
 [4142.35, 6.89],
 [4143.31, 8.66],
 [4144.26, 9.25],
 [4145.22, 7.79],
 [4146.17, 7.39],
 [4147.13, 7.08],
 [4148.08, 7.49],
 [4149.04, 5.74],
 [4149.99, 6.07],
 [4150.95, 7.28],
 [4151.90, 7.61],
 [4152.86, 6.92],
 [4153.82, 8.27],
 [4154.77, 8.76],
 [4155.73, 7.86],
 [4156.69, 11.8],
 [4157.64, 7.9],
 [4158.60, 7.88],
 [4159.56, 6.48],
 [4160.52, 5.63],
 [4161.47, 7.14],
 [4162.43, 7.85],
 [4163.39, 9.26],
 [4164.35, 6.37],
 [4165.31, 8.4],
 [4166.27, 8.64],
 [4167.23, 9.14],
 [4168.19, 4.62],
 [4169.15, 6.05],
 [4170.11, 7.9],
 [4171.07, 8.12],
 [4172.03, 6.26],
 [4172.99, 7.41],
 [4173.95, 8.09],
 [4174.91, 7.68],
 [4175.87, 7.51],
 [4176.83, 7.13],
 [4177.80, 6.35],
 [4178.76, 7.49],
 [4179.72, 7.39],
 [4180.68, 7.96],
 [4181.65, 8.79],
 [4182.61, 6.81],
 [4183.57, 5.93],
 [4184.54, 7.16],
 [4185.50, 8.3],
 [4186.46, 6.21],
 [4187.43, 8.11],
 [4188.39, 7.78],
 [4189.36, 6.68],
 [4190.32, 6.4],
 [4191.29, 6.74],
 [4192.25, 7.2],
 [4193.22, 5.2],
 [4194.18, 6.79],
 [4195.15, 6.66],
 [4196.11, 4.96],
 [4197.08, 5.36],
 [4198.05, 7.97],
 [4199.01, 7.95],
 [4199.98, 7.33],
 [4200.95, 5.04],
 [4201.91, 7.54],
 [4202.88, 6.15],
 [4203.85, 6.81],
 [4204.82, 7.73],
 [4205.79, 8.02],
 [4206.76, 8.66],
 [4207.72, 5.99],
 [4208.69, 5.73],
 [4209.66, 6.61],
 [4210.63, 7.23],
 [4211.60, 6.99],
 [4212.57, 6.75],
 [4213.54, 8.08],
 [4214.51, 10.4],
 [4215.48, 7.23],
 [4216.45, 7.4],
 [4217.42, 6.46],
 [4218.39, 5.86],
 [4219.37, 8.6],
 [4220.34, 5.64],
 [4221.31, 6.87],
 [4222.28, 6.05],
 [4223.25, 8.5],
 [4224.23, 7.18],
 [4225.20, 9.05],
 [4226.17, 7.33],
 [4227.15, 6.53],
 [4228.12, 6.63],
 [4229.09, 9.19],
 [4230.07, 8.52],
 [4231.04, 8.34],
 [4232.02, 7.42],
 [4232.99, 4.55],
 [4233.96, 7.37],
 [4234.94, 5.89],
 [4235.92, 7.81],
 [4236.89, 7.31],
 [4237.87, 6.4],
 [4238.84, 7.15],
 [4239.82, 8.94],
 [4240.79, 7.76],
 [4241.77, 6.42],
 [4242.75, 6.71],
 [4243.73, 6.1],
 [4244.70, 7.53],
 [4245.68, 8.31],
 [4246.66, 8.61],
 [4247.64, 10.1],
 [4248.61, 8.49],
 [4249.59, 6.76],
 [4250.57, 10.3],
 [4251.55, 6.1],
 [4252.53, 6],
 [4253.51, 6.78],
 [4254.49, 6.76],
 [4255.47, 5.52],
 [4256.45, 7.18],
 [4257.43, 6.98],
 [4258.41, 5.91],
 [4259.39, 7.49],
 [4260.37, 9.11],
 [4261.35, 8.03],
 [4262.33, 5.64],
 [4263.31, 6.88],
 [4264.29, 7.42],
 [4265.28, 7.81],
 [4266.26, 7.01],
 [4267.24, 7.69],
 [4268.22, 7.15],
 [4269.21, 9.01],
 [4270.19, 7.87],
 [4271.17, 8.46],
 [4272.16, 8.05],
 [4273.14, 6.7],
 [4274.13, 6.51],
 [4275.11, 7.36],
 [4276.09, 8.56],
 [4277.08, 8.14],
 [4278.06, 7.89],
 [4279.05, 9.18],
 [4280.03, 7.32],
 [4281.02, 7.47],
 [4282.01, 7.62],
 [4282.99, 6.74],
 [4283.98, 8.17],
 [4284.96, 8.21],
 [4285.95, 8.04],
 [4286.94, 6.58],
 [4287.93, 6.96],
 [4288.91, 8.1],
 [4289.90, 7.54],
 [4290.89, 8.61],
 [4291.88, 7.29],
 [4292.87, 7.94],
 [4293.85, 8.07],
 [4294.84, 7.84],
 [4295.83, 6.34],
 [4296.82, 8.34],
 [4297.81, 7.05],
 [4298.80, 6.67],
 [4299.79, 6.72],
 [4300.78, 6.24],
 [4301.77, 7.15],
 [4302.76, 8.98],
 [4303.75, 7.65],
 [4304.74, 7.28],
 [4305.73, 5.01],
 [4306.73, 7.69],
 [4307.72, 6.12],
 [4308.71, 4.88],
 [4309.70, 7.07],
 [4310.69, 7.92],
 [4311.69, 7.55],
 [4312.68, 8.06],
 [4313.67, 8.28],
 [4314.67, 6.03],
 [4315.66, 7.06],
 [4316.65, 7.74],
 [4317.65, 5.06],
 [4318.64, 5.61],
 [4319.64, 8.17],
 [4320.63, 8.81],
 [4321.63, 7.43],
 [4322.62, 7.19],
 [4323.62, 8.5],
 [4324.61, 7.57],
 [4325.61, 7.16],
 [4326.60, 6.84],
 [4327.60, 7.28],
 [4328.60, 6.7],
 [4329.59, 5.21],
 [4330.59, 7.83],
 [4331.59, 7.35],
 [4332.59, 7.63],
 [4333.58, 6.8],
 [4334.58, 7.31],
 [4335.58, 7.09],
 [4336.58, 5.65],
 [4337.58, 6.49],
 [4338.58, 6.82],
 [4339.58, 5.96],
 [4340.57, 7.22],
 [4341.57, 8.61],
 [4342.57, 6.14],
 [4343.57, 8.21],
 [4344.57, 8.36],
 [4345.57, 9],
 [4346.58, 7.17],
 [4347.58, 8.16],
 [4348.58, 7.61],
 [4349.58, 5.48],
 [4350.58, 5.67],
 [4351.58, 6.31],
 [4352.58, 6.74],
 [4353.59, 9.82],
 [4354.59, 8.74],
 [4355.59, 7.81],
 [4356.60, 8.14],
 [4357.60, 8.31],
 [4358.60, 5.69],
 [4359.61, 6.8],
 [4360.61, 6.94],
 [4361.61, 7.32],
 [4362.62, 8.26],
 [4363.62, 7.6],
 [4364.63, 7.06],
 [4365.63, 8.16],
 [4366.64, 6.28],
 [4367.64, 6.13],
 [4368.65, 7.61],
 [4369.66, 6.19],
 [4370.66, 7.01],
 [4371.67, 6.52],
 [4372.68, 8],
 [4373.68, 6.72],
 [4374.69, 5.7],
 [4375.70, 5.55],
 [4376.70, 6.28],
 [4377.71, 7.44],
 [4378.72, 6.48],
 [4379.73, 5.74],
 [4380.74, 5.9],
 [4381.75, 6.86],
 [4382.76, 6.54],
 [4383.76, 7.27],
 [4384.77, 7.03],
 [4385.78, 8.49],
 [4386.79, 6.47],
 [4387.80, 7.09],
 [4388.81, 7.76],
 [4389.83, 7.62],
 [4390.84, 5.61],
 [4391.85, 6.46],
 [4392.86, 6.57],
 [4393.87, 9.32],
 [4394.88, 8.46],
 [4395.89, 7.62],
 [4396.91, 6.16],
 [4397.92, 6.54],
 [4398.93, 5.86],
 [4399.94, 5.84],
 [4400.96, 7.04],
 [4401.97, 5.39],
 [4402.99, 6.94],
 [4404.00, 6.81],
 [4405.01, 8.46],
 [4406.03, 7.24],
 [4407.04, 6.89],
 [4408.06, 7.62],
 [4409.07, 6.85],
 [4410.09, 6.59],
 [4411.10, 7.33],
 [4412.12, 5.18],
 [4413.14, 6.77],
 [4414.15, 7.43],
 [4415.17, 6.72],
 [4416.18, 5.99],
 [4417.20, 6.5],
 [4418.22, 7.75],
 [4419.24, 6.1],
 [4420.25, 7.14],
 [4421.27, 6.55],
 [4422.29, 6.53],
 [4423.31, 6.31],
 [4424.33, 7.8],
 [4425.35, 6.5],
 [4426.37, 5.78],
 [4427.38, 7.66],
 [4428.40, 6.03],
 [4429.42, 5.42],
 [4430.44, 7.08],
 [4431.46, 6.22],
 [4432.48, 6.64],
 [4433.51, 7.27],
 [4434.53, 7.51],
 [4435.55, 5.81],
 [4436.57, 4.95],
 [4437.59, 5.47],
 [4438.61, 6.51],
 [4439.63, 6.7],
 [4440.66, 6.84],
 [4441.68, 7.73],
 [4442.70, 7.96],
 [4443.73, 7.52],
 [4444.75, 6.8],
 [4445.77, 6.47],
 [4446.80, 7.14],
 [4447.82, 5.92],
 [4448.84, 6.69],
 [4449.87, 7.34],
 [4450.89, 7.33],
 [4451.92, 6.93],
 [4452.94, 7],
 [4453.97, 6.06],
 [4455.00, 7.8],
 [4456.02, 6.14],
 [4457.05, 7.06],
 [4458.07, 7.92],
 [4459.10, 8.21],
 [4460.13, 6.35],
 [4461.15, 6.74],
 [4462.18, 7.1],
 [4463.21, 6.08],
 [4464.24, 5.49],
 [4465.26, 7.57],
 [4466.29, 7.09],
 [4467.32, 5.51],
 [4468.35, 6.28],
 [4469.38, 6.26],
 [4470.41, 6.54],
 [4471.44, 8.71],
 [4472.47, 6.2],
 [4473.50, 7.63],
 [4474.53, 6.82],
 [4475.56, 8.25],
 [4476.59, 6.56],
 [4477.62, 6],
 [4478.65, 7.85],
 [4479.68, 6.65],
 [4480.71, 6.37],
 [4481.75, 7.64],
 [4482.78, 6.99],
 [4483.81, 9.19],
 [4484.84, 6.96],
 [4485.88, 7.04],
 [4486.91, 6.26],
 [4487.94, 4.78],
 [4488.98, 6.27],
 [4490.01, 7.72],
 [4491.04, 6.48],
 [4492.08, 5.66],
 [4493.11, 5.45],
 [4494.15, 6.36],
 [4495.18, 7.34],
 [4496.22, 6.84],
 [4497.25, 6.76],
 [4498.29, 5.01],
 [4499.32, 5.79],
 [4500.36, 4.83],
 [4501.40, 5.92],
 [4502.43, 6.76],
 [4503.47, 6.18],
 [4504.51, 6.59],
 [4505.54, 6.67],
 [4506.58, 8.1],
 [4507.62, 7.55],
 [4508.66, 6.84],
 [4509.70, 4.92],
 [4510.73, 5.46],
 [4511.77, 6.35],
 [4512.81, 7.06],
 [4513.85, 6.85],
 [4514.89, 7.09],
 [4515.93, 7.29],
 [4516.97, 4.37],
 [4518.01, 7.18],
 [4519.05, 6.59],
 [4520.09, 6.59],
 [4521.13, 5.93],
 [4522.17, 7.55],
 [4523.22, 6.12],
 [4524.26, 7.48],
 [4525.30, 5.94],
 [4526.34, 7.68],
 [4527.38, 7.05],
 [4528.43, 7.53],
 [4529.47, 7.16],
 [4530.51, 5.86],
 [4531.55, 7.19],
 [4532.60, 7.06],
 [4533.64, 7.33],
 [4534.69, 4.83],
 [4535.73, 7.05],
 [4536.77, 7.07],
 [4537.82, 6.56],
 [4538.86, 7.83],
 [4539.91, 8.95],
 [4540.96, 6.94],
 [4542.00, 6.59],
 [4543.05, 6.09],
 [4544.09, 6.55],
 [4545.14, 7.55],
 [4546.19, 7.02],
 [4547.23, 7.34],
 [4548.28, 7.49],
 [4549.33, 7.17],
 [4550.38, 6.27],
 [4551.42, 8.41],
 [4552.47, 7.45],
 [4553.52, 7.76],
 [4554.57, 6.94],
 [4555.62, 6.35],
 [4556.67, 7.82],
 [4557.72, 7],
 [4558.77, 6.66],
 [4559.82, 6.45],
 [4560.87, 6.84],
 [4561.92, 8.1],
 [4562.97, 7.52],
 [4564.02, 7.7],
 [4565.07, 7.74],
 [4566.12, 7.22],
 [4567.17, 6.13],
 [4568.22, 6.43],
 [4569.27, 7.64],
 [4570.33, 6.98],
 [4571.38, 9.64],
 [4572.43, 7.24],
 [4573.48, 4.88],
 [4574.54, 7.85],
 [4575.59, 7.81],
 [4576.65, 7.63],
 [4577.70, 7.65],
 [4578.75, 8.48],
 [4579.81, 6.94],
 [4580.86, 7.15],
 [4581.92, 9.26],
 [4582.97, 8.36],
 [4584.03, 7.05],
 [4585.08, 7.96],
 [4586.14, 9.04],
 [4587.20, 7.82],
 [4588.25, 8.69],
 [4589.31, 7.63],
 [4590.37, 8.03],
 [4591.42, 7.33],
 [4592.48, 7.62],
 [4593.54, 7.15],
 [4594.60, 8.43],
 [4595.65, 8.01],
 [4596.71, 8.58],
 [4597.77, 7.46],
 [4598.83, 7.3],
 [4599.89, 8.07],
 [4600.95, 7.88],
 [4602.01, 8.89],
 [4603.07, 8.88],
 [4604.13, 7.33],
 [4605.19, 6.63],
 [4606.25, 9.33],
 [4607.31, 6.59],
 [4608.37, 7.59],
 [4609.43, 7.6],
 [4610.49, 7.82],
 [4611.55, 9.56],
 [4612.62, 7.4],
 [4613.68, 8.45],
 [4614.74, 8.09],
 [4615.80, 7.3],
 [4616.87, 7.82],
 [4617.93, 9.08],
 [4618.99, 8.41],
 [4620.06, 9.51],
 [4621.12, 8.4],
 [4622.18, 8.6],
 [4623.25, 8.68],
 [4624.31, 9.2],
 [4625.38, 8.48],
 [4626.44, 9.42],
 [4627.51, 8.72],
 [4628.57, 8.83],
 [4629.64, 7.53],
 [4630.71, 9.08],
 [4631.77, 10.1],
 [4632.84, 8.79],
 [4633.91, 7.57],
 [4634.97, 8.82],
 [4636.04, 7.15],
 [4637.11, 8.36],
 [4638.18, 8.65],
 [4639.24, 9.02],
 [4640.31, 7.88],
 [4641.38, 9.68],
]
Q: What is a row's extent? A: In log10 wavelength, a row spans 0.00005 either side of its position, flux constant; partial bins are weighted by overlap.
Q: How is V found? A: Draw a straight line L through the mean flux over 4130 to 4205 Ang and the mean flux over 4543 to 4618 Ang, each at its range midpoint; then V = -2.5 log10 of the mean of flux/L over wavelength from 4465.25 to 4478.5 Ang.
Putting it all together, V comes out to 0.10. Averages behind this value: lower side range 7.41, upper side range 7.61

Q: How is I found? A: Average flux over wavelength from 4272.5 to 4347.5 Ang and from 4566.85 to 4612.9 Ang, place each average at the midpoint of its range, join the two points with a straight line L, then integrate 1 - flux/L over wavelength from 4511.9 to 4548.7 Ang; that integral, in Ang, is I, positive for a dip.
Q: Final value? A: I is 3.9 Ang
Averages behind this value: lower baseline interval 7.31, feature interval 6.87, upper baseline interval 7.78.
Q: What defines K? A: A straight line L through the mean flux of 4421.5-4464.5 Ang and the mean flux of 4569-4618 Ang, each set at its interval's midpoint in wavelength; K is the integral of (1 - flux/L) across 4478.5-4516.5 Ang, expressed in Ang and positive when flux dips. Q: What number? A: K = 3.0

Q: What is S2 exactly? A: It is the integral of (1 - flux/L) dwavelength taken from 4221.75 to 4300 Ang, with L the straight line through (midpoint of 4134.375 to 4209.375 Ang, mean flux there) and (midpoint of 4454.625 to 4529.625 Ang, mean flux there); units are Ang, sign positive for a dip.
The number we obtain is -3.7 Ang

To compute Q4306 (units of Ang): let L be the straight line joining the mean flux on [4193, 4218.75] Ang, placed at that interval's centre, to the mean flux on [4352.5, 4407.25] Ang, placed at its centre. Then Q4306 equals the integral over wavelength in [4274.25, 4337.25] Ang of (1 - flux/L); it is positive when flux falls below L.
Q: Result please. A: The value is -2.7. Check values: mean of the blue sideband 6.95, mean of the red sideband 7.04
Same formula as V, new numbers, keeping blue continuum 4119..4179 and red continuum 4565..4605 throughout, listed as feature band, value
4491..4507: 0.228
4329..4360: 0.079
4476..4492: 0.138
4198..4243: 0.082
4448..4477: 0.126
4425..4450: 0.171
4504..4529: 0.157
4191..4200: 0.185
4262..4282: 0.024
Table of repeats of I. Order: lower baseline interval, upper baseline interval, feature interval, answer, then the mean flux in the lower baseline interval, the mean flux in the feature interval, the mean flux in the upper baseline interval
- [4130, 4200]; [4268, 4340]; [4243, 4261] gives -0.18 Ang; 7.47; 7.44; 7.31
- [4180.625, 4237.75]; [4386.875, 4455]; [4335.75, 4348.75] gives -0.79 Ang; 7.1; 7.32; 6.79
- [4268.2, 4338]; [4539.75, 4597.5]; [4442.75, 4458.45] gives 0.95 Ang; 7.34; 6.96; 7.47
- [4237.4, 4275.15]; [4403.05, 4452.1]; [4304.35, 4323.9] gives 0.37 Ang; 7.41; 7.05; 6.77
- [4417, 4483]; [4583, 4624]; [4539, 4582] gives 2.32 Ang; 6.8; 7.29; 8.06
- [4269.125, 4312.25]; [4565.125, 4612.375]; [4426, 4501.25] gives 9.20 Ang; 7.46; 6.7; 7.76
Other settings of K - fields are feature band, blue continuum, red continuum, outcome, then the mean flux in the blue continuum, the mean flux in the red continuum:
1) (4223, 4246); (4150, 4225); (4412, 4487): -0.6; 7.26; 6.81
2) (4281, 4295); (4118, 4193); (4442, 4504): -0.7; 7.73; 6.74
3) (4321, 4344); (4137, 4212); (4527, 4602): 0.8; 7.29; 7.4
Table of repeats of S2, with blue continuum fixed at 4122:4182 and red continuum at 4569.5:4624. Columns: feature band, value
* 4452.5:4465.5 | 1.7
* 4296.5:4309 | 1.4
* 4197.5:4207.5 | 0.6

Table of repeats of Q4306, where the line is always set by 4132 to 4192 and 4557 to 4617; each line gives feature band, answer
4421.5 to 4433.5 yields 1.7 Ang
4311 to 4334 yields 1.2 Ang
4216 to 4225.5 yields 0.6 Ang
